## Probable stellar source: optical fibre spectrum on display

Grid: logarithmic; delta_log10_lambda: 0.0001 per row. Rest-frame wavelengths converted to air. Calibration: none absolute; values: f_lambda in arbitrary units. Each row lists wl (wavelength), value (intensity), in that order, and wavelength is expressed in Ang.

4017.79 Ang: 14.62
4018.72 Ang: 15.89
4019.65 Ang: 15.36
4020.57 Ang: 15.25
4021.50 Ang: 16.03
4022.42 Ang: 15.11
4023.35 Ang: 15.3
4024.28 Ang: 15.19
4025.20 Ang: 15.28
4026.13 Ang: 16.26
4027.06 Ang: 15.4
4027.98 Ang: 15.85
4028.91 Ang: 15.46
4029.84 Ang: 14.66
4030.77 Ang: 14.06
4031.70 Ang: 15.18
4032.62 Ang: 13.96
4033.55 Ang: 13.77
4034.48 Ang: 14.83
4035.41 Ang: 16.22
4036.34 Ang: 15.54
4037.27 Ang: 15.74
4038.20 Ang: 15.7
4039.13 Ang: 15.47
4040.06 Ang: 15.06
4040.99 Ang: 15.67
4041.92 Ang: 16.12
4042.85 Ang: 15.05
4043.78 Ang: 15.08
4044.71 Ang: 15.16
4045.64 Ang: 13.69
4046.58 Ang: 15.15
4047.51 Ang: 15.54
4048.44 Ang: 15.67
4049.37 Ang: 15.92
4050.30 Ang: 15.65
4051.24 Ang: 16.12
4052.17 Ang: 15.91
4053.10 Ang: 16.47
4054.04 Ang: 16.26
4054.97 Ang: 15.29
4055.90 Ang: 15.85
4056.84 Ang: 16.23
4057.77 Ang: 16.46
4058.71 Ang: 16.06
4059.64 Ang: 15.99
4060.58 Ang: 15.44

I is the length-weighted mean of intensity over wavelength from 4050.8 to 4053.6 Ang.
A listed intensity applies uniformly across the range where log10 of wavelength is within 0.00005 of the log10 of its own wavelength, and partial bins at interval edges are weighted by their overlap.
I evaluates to 16.2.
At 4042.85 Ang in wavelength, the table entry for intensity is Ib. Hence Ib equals 15.05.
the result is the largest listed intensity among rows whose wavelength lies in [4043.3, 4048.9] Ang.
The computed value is 15.67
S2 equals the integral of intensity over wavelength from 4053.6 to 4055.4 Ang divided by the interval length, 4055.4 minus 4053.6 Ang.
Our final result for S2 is 15.8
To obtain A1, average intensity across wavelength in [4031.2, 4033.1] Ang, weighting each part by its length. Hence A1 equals 14.6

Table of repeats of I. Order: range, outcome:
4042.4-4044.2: 15.1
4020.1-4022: 15.7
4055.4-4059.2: 16.1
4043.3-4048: 14.9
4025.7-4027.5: 15.8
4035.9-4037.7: 15.6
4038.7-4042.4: 15.6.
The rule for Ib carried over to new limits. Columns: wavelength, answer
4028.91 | 15.46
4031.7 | 15.18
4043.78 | 15.08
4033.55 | 13.77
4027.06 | 15.4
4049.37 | 15.92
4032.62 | 13.96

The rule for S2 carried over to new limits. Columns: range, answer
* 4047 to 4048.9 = 15.6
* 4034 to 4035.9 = 15.5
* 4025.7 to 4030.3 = 15.5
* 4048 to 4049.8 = 15.8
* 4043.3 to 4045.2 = 15.1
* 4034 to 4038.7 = 15.6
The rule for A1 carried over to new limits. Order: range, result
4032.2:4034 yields 13.9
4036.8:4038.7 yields 15.7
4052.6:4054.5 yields 16.3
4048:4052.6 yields 15.9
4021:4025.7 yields 15.4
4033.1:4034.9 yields 14.3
